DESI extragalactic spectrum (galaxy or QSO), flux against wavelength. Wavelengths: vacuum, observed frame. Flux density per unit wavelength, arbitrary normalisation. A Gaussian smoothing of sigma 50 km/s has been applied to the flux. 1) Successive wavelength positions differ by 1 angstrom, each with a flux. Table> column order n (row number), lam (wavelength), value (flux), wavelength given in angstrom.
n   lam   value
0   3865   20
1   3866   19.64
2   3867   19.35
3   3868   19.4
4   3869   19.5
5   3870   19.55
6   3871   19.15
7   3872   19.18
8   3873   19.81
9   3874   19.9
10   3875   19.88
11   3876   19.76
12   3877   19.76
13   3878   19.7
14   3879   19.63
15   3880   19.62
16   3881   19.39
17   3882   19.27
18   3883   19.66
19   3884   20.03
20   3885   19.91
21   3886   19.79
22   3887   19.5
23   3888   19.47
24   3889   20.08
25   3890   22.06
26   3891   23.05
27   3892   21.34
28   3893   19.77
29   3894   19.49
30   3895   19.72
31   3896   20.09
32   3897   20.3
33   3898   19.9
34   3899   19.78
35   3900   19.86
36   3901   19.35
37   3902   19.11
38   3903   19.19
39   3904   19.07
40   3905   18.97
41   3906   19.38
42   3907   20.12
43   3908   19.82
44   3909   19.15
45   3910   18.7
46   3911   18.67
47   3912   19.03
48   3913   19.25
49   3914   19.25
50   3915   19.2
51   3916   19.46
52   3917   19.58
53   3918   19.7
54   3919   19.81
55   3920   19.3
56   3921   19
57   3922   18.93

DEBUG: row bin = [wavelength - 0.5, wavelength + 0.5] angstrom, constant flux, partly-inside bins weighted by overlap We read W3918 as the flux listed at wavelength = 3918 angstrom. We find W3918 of 19.7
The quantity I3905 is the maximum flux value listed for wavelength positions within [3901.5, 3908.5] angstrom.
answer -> 20.12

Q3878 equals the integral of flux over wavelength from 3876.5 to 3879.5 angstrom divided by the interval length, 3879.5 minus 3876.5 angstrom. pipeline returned 19.7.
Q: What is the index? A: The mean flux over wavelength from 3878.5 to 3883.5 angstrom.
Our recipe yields 19.5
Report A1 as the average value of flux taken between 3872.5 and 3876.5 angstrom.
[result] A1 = 19.8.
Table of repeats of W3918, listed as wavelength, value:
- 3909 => 19.15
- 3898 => 19.9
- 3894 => 19.49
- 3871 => 19.15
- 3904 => 19.07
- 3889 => 20.08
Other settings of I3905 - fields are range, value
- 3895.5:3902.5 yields 20.3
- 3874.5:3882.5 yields 19.88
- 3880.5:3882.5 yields 19.39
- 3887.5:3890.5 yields 22.06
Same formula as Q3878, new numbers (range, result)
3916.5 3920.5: 19.6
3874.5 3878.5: 19.8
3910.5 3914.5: 19.1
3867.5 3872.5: 19.4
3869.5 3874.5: 19.5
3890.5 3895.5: 20.7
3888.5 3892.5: 21.6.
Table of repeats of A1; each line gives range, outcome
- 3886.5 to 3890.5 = 20.3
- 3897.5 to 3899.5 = 19.8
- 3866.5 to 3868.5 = 19.4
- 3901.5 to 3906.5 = 19.1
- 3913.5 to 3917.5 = 19.4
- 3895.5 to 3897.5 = 20.2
